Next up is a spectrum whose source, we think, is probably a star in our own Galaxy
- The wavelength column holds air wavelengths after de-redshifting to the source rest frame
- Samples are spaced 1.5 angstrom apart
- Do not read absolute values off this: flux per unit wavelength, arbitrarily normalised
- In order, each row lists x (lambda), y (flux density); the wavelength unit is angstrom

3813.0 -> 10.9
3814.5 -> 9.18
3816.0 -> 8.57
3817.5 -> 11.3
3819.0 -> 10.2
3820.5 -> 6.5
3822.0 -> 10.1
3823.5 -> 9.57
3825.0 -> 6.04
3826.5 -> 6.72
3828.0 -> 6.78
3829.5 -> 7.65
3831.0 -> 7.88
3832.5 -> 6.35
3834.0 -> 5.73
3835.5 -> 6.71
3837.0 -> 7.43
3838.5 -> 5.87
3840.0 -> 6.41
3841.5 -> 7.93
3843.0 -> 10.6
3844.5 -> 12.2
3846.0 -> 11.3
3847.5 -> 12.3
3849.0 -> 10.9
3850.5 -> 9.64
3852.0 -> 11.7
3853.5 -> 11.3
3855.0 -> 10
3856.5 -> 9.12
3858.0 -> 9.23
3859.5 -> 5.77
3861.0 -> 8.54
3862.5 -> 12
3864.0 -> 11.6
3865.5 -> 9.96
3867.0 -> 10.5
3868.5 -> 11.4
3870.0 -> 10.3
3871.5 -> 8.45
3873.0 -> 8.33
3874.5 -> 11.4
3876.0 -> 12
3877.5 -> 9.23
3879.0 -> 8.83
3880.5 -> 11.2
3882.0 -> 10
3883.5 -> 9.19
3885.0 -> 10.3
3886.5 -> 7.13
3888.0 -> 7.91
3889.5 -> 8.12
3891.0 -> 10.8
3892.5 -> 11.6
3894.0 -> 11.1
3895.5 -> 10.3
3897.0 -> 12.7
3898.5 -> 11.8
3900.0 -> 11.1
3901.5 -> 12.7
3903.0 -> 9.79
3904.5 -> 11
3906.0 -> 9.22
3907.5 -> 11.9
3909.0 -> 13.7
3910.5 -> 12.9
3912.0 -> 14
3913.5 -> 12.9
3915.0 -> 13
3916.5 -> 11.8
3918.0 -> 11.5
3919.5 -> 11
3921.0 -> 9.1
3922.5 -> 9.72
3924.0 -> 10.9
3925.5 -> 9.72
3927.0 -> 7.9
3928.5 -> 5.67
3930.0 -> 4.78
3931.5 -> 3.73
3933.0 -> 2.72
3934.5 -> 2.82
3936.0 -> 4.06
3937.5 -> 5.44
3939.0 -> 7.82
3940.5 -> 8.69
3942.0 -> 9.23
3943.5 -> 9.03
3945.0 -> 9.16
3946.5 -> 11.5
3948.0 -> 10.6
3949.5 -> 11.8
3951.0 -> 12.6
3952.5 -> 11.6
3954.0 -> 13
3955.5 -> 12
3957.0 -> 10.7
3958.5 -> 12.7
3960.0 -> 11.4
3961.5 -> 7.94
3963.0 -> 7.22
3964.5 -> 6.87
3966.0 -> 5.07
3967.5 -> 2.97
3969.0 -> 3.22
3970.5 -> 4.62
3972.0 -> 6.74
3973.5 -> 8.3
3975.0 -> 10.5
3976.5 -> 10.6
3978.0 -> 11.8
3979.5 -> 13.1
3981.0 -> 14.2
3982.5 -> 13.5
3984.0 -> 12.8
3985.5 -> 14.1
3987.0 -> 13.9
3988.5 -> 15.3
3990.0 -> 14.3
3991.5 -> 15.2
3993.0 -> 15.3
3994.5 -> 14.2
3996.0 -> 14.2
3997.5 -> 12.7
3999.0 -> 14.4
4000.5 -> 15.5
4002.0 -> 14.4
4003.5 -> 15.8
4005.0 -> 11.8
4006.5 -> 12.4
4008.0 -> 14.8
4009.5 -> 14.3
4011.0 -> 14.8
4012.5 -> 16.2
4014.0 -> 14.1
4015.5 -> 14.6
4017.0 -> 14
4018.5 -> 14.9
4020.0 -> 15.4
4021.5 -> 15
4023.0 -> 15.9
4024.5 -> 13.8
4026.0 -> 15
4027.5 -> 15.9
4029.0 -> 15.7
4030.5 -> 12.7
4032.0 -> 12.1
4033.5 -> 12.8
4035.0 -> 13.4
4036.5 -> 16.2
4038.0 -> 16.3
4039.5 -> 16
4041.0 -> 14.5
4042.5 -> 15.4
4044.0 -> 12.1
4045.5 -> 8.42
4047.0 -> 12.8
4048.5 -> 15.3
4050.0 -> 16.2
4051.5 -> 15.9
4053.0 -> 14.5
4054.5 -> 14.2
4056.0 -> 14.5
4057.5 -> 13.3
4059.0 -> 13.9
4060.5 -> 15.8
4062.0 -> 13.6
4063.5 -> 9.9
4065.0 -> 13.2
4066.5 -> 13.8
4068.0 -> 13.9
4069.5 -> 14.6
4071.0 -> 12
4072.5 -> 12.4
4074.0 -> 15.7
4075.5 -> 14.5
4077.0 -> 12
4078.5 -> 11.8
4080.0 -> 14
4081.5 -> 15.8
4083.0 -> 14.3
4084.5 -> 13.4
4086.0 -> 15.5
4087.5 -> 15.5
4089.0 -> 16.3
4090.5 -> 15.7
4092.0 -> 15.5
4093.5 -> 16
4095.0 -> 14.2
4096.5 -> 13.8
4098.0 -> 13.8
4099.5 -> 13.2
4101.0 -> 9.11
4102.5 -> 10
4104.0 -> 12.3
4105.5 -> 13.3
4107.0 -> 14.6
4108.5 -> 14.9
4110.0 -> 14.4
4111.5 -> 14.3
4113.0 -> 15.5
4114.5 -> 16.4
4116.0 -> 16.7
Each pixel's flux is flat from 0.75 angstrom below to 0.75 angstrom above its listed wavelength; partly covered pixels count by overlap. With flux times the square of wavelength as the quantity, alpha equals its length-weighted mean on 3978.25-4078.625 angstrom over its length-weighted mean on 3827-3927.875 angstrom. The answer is 1.5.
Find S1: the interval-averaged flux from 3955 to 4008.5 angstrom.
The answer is 11.5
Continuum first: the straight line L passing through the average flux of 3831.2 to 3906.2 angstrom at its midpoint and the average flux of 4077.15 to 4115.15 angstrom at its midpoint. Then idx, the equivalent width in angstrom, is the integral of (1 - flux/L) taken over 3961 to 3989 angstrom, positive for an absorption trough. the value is 5.35 angstrom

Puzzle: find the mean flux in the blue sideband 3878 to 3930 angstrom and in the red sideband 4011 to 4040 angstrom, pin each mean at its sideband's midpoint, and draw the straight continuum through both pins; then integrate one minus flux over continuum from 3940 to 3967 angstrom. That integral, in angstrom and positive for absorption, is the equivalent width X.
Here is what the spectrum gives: 4.9 angstrom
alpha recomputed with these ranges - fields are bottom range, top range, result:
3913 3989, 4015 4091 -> 1.59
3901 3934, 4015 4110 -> 1.53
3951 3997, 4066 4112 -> 1.34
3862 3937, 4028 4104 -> 1.54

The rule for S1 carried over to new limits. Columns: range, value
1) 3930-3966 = 8.65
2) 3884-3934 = 10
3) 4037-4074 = 13.9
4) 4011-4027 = 14.9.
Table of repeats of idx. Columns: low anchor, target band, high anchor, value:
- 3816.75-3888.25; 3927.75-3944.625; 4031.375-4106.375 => 7.87 angstrom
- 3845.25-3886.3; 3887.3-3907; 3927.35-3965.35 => -2.41 angstrom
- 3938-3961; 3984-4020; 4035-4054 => -4.63 angstrom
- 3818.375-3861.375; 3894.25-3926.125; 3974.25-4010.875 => -1.45 angstrom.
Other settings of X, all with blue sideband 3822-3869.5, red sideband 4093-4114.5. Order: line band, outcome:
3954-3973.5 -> 5.68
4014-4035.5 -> -3.84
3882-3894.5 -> 0.34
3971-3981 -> 0.89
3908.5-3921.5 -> -2.53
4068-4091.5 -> -1.88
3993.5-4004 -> -2.42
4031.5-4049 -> -1.83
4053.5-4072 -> -0.98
